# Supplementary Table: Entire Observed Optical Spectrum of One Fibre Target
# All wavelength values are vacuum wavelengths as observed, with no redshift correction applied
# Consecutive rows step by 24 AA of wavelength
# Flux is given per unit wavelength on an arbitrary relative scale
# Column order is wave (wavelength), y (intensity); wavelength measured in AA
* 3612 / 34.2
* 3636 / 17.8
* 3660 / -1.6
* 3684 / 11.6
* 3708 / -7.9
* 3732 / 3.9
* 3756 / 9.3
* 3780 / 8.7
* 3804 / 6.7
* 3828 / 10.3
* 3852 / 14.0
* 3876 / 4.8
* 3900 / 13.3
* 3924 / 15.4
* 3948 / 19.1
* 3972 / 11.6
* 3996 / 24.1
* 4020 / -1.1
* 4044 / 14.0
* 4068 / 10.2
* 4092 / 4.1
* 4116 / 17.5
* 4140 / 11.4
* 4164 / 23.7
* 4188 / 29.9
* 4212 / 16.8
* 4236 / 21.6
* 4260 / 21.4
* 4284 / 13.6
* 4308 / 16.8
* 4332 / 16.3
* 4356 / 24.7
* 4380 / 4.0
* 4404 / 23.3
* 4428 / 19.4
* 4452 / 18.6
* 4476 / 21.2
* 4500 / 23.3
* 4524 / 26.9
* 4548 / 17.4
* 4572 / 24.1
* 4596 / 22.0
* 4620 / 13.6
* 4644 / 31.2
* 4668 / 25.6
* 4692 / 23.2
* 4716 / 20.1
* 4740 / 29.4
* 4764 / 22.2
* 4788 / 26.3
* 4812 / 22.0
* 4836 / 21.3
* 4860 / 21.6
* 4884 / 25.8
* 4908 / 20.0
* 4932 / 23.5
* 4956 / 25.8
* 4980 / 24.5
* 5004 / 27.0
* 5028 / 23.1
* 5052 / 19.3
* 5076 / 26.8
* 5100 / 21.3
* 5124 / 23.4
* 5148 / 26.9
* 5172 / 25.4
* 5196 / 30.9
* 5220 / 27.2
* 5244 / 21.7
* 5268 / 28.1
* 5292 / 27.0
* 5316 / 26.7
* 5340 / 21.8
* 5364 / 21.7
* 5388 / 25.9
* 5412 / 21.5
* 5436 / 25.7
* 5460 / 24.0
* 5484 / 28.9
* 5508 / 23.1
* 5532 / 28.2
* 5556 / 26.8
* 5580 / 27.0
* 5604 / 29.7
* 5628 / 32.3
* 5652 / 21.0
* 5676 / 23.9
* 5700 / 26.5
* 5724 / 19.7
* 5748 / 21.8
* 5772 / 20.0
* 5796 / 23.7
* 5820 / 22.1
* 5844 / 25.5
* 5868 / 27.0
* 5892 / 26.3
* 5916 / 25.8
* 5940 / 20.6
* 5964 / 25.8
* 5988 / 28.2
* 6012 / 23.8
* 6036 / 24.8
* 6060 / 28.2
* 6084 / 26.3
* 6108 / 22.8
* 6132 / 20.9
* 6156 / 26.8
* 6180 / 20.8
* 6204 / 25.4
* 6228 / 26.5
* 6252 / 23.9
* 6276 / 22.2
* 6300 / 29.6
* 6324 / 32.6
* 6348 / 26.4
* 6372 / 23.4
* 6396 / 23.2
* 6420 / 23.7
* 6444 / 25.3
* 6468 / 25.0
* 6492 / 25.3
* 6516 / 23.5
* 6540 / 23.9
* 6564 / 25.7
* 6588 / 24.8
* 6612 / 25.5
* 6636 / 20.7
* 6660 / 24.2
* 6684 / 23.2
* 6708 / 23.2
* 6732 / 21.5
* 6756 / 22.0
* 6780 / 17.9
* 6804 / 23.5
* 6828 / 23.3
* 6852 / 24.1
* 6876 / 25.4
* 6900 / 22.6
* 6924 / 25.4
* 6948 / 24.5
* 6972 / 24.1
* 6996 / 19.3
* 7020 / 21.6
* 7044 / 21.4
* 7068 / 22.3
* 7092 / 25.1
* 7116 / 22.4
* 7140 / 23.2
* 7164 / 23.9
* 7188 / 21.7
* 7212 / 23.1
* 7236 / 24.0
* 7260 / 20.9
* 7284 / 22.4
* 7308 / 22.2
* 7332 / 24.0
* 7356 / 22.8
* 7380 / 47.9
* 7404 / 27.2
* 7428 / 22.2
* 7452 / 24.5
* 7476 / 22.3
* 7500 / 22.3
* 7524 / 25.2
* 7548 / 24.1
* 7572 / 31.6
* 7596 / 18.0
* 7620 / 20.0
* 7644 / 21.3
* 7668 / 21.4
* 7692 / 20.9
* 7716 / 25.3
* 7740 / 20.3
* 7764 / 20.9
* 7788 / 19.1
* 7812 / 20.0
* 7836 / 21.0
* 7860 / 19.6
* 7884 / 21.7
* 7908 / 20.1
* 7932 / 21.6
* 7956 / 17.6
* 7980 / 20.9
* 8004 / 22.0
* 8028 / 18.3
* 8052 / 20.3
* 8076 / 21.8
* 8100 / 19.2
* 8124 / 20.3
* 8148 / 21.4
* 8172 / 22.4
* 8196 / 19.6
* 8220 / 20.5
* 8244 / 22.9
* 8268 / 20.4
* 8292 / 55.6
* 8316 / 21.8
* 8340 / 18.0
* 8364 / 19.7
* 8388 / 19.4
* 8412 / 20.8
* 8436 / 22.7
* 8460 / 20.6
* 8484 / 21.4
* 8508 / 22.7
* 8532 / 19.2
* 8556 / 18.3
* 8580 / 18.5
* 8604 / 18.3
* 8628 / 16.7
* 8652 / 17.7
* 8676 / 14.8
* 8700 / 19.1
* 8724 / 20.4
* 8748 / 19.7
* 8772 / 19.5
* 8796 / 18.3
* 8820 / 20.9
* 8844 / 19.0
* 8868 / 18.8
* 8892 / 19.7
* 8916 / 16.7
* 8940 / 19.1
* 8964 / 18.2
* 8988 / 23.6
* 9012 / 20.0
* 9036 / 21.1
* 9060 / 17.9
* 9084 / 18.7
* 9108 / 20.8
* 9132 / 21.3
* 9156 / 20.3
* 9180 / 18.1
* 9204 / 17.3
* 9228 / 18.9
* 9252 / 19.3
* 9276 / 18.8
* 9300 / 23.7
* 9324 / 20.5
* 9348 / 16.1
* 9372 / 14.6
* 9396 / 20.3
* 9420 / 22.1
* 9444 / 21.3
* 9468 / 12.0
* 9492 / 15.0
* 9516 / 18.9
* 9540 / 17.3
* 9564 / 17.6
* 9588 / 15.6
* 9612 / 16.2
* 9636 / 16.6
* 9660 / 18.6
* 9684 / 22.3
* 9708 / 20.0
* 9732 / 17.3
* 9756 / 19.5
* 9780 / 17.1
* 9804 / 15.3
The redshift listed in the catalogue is 0.125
